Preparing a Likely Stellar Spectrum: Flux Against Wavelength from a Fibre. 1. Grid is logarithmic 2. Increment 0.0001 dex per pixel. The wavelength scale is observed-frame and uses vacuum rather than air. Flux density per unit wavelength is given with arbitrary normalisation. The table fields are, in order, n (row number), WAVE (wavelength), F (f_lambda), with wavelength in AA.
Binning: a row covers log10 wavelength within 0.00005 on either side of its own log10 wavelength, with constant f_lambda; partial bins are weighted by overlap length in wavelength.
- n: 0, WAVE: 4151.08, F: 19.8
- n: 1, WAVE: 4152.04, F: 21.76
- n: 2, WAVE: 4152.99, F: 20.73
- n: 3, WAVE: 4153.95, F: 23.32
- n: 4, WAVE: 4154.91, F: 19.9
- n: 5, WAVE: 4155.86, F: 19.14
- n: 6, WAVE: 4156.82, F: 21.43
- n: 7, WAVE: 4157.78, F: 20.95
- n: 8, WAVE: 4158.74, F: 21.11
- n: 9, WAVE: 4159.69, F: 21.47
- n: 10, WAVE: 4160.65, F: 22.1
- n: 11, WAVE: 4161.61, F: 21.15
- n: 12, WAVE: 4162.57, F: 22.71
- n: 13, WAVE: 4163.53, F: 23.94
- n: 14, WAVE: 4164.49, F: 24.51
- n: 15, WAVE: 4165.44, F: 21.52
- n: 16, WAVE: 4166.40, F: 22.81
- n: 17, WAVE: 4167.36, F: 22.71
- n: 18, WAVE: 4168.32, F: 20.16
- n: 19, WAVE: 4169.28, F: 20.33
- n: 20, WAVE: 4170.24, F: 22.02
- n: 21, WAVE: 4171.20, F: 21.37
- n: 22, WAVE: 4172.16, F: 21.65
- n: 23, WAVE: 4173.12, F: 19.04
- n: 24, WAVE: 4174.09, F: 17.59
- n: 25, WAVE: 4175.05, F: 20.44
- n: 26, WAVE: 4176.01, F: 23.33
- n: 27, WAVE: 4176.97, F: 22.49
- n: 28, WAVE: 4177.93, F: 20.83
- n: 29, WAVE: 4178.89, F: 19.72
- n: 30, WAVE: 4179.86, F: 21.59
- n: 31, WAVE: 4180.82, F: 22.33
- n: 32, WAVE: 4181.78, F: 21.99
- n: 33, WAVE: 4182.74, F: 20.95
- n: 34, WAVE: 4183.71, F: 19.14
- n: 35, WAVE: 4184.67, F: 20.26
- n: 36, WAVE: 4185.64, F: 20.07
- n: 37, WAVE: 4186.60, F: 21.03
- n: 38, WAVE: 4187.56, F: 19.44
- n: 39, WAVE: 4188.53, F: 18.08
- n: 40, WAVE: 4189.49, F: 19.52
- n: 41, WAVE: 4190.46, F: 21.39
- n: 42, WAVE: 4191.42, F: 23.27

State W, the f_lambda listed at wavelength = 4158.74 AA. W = 21.11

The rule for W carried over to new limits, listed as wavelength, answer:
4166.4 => 22.81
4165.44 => 21.52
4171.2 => 21.37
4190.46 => 21.39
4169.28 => 20.33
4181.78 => 21.99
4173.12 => 19.04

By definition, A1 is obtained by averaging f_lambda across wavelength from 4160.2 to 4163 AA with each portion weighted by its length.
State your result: 21.9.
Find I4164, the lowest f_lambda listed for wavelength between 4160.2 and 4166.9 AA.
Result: 21.15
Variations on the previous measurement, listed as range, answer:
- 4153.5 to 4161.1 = 19.14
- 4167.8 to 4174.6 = 17.59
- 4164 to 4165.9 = 21.52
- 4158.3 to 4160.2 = 21.11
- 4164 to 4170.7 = 20.16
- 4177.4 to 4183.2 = 19.72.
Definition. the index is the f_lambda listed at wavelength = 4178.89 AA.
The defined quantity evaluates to 19.72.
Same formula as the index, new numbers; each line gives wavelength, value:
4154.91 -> 19.9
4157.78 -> 20.95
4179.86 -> 21.59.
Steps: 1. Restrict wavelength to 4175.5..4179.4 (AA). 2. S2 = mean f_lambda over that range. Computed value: 21.6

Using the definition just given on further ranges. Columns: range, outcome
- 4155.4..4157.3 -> 20.2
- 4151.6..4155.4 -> 21.4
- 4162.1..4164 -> 23.3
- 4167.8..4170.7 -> 20.9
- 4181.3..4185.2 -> 20.6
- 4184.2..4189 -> 19.8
